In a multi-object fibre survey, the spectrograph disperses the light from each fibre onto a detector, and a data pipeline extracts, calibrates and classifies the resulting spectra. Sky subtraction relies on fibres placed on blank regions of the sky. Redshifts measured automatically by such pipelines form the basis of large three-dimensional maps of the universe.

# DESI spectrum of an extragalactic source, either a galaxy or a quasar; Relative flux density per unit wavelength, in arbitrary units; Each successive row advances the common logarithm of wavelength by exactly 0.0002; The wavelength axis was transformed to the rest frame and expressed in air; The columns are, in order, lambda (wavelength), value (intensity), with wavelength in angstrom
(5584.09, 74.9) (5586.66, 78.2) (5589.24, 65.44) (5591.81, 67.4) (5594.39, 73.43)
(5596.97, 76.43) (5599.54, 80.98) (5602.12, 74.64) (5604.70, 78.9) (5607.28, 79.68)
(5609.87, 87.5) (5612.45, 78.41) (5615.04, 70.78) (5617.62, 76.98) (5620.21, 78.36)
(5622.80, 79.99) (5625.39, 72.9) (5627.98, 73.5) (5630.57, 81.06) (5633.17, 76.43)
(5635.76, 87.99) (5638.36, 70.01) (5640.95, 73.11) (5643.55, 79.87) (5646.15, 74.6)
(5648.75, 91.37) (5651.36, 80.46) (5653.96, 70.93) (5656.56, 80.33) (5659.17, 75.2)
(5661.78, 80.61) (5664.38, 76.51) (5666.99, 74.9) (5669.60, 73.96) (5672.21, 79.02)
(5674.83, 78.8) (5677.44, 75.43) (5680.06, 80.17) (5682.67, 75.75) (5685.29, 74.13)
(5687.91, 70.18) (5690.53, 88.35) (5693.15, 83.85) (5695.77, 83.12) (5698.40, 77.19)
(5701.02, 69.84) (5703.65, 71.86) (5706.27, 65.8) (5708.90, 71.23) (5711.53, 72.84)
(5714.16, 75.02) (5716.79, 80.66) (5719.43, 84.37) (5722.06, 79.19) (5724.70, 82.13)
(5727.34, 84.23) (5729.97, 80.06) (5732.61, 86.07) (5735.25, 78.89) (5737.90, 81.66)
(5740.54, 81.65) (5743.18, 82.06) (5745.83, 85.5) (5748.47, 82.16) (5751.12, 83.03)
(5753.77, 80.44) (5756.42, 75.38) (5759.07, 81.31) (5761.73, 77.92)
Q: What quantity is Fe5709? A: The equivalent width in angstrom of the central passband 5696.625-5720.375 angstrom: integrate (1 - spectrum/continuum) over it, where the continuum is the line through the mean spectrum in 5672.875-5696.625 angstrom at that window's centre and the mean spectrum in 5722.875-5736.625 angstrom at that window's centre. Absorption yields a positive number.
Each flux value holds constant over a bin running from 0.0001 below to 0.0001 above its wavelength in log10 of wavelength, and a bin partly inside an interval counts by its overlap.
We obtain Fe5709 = 1.84 angstrom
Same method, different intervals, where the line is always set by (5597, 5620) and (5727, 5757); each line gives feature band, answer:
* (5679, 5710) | 1.79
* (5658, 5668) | 0.37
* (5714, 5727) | 0.04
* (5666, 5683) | 0.67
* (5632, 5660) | 0.38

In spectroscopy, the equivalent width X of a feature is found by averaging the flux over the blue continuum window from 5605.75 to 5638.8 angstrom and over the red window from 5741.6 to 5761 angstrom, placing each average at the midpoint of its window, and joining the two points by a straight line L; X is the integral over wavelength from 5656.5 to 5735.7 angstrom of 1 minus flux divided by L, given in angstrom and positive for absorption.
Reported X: 2.26 angstrom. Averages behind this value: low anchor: 78.2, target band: 77.7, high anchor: 81.3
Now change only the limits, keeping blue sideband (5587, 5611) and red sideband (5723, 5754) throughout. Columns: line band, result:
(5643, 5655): -0.2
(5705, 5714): 1.2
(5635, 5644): 0.1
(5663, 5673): 0.4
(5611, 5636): 0.0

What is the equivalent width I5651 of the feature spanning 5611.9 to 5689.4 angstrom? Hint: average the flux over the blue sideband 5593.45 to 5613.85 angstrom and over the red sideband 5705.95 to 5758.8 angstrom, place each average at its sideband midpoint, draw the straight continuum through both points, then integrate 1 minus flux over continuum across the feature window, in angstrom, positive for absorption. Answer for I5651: 2.1 angstrom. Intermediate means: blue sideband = 78.8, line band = 77.1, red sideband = 79.9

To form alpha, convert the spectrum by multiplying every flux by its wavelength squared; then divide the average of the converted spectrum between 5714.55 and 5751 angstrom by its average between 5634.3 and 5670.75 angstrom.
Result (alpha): 1.08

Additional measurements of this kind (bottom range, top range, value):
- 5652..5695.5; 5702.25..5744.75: 1.03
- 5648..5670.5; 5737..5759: 1.08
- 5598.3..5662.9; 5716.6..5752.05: 1.09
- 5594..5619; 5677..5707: 1.01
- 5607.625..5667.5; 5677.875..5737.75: 1.03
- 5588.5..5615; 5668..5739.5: 1.06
